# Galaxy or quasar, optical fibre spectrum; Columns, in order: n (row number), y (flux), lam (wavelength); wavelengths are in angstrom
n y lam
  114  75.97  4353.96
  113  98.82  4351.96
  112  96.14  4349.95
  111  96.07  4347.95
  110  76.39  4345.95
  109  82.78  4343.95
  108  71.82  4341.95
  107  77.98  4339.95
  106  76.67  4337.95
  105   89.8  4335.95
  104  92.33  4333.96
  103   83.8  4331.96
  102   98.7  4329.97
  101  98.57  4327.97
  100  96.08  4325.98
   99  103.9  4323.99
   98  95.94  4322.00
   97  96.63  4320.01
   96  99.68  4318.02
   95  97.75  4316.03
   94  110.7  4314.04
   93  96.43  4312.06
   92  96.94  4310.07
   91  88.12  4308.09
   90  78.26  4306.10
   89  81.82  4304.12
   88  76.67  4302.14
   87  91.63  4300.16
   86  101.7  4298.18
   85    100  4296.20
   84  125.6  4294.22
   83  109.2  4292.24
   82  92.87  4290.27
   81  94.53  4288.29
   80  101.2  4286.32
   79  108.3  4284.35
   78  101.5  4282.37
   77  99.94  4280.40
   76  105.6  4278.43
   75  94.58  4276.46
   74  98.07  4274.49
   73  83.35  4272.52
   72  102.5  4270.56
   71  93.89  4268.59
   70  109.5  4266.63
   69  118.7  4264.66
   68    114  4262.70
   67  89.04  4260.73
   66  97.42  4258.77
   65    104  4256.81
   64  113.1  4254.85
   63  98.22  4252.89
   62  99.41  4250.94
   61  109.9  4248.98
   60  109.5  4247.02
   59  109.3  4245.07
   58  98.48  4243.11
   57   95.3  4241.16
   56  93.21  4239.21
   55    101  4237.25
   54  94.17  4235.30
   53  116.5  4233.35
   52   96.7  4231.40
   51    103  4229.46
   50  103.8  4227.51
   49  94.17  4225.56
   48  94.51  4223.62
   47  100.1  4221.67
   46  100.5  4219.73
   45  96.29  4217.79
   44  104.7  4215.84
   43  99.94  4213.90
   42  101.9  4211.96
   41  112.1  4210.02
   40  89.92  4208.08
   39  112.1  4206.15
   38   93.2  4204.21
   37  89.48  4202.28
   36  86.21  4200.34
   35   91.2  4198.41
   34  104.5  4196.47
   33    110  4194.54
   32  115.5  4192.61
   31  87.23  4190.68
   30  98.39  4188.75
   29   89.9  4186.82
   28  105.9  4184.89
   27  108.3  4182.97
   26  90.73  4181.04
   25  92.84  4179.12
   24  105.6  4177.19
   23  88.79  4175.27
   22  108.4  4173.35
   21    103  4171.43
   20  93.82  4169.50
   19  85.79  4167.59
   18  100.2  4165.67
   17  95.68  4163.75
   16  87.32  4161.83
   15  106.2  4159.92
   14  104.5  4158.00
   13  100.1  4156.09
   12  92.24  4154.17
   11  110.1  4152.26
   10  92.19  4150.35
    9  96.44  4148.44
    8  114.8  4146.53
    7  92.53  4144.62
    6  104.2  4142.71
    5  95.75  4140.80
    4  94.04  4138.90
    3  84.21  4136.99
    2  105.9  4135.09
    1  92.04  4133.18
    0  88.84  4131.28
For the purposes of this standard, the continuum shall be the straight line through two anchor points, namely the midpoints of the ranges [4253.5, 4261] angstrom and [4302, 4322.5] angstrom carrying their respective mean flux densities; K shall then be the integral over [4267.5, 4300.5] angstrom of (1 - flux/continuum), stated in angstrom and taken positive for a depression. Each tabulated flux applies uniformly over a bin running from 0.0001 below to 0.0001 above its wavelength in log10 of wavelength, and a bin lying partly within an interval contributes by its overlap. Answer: -1.0 angstrom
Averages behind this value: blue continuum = 102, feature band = 100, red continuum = 93.2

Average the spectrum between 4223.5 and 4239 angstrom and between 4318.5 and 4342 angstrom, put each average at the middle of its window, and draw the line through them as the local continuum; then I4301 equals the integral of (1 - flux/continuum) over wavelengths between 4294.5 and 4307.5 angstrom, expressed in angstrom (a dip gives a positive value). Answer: 0.5 angstrom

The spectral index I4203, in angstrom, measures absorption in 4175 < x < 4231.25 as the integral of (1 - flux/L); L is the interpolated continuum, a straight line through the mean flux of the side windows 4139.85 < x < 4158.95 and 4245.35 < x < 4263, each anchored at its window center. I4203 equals 1.62 angstrom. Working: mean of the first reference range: 100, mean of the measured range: 99.1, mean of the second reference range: 104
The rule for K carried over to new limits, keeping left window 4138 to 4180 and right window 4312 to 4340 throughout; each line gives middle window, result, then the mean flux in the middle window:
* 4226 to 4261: -1.9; 102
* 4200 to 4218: -0.3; 99.1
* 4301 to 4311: 1.1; 84.4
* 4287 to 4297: -0.9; 104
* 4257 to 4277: -0.9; 100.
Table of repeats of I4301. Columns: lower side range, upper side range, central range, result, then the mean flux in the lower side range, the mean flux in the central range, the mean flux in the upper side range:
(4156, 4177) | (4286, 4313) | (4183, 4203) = -0.2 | 97.8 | 98.4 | 95.2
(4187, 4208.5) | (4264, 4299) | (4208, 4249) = -0.7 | 97.9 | 101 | 102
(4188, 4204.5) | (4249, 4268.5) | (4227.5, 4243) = 0.3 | 97.5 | 100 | 105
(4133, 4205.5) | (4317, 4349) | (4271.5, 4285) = -0.9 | 97.9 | 98.5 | 89.8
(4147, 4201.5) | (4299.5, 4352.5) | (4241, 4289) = -4.3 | 98.4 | 102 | 90.7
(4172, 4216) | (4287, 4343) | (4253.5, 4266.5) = -1.3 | 99.4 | 106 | 93.7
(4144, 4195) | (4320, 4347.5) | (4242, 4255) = -1.5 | 99.1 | 105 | 88.5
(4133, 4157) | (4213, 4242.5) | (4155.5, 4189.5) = 0.2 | 98.2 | 98.1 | 99.6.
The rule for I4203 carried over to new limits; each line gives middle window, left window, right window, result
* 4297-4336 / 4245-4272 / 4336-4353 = -1.2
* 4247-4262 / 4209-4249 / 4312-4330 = -0.2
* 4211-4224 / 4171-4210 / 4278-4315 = -0.2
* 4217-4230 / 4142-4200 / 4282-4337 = -0.1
